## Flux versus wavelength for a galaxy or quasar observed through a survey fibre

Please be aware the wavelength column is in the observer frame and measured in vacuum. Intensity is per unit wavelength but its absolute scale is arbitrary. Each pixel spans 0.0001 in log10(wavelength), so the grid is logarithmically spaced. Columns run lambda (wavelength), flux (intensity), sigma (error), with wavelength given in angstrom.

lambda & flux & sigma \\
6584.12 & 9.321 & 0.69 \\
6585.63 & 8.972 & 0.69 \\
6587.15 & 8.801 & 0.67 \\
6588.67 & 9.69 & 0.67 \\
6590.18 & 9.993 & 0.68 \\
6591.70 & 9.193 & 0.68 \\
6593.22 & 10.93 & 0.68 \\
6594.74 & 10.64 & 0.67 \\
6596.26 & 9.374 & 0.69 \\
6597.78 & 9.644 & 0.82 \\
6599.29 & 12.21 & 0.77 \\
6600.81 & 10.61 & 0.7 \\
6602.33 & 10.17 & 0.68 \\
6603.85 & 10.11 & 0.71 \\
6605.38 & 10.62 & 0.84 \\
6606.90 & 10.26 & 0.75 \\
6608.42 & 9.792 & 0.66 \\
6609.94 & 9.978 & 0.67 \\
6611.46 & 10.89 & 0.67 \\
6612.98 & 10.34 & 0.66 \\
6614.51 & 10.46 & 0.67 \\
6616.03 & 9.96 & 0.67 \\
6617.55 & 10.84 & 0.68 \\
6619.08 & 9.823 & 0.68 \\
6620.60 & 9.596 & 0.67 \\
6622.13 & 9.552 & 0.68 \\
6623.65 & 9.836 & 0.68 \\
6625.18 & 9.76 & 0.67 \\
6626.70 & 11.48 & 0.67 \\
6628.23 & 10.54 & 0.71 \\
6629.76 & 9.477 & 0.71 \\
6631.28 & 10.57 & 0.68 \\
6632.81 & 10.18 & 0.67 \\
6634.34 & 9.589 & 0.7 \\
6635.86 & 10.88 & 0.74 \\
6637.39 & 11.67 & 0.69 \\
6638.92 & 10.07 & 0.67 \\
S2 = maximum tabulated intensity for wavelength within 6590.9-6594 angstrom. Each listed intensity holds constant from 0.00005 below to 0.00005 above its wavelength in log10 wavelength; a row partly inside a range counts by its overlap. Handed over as 10.93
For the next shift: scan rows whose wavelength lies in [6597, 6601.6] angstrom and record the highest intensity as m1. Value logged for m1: 12.21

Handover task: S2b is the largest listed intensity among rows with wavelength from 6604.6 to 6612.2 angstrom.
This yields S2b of 10.89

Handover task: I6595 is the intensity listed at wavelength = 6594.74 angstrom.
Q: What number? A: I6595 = 10.64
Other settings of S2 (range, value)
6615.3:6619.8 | 10.84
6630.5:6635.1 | 10.57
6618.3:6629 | 11.48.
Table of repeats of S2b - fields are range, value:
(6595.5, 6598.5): 9.644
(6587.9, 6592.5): 9.993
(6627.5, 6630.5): 10.54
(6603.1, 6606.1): 10.62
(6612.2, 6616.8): 10.46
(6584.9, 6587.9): 8.972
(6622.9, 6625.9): 9.836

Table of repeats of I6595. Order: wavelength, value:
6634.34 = 9.589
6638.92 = 10.07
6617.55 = 10.84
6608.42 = 9.792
